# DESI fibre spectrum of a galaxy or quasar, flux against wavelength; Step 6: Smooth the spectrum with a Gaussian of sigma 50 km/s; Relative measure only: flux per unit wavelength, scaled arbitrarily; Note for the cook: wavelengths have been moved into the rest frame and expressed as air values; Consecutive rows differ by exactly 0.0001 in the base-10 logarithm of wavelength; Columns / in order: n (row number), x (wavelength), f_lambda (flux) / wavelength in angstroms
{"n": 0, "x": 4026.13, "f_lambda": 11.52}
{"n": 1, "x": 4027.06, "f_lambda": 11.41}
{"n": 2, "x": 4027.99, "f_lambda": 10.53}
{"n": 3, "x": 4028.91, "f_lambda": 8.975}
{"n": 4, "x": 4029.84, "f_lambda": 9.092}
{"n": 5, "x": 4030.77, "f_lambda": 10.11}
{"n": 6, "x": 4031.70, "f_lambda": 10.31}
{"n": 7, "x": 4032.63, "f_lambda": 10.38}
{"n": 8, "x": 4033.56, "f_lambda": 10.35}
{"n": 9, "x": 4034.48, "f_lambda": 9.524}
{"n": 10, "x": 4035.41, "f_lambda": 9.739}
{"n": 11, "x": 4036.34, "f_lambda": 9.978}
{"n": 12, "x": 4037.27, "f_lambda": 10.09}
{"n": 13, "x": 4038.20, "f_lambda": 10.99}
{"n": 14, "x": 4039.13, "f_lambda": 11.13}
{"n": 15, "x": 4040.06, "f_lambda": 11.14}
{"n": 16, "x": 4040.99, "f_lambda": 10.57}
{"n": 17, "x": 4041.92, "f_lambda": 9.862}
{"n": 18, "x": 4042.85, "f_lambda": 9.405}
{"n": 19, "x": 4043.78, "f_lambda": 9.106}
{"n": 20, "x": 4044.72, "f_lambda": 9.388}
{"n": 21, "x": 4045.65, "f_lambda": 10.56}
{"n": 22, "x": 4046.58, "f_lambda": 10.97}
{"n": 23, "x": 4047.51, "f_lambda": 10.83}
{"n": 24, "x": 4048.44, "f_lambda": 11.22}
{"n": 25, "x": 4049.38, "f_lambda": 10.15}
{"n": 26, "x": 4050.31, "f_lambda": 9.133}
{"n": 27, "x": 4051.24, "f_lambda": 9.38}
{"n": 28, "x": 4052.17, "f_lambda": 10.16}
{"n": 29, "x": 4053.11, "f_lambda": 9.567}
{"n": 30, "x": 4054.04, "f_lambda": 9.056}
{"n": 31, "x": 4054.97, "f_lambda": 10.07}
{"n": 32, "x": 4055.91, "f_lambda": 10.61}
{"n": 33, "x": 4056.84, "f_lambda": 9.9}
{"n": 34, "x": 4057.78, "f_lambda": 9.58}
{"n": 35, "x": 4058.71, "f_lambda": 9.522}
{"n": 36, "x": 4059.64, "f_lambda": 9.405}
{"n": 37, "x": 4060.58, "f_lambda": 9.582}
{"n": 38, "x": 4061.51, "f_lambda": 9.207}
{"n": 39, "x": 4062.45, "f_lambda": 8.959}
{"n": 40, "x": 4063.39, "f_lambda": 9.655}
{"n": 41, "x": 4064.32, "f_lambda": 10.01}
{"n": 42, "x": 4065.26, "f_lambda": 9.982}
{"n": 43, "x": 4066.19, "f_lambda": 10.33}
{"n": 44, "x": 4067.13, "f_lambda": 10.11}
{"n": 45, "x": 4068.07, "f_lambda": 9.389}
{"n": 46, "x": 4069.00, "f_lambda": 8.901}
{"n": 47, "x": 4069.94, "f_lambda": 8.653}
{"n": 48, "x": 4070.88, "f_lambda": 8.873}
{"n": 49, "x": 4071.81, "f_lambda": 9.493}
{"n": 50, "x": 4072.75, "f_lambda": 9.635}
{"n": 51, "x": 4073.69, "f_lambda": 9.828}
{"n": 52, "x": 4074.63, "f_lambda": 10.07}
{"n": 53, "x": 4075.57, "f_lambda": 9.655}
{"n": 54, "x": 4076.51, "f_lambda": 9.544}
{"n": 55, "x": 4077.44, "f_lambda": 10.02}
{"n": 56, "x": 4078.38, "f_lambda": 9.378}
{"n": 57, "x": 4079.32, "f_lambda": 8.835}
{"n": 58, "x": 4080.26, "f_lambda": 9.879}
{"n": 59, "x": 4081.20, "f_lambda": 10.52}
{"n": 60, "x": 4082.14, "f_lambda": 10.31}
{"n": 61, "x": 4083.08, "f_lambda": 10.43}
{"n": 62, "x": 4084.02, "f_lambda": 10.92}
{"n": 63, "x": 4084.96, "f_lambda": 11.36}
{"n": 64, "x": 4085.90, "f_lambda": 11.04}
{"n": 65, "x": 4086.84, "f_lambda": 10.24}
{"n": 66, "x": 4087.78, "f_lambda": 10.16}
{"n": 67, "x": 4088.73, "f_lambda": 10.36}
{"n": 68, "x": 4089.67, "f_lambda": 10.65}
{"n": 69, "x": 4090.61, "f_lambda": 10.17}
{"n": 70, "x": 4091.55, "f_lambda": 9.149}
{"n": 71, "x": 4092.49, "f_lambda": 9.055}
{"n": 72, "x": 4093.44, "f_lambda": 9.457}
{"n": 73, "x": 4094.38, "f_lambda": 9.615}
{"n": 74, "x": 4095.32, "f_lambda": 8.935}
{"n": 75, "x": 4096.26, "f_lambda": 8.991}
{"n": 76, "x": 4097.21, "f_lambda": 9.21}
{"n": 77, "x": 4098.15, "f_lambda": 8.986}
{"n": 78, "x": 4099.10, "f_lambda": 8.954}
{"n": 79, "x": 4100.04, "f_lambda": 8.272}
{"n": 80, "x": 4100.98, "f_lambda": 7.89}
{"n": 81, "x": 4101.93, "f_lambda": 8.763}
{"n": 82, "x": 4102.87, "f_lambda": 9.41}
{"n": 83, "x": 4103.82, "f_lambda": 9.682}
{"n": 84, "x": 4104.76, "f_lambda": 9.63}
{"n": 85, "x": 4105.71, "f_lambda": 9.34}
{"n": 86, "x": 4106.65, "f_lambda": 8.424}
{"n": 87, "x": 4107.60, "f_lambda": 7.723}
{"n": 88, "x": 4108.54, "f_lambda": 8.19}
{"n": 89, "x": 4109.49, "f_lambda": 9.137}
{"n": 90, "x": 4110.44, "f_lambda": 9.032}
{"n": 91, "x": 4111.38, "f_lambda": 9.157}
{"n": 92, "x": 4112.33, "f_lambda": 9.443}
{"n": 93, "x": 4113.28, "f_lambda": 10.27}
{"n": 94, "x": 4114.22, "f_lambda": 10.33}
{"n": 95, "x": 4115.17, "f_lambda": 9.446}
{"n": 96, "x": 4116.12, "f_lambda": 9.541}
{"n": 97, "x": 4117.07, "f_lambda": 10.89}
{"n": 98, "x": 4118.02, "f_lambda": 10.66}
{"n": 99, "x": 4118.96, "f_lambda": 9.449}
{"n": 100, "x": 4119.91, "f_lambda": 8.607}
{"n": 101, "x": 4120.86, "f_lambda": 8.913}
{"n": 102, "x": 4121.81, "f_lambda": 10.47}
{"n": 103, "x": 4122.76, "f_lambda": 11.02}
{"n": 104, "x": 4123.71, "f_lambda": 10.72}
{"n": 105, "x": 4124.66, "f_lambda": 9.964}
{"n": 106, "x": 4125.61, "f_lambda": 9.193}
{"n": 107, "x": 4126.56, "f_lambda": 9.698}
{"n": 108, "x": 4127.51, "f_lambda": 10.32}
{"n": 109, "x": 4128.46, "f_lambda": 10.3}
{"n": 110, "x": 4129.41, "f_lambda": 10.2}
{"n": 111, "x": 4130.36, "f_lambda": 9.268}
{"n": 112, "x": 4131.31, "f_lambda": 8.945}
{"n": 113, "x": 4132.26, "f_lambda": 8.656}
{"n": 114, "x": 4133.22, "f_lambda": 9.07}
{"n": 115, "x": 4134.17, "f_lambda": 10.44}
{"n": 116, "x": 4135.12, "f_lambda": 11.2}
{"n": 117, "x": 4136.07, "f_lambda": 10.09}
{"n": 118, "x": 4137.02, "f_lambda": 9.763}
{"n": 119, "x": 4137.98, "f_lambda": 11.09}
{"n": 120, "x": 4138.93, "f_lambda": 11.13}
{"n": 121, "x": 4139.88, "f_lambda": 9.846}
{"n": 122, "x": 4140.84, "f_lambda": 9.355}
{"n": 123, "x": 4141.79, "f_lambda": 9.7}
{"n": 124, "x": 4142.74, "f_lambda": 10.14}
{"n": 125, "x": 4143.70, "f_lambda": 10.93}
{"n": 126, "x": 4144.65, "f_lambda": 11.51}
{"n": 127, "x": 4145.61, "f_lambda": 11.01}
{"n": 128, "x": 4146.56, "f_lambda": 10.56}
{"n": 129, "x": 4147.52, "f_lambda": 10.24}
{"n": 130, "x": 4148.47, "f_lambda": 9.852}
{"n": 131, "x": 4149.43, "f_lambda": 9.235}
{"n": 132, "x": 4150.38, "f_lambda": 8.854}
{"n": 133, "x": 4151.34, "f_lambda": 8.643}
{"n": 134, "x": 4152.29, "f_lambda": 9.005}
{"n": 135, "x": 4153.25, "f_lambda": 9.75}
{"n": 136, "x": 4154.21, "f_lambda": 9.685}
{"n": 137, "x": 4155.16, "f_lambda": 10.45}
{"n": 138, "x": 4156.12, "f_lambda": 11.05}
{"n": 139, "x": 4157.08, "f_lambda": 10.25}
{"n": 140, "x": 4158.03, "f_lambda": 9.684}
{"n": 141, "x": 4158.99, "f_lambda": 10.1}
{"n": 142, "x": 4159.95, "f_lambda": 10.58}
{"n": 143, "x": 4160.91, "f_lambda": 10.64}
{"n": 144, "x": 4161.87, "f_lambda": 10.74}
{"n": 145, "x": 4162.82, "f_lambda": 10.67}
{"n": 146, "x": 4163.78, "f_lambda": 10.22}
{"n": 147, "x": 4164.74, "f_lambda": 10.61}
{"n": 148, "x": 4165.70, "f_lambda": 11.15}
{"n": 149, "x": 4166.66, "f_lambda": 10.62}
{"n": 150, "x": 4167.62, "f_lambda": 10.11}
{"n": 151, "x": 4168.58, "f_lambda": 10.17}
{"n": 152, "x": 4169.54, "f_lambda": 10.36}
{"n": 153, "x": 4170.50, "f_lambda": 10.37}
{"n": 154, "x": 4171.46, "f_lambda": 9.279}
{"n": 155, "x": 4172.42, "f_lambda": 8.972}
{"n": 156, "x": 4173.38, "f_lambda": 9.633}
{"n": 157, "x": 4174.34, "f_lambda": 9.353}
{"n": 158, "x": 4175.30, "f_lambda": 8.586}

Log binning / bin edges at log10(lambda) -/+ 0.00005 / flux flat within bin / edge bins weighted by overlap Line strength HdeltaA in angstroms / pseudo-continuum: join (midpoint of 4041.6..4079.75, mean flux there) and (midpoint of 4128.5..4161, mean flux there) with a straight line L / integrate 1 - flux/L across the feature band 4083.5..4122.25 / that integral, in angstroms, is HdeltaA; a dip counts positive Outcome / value 1.39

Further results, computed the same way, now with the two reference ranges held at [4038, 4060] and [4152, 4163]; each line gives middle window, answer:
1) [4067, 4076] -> 0.6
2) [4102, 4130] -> 1.5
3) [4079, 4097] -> 0.2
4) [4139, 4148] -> -0.2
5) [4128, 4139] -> 0.2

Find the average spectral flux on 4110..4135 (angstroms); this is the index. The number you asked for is 9.79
